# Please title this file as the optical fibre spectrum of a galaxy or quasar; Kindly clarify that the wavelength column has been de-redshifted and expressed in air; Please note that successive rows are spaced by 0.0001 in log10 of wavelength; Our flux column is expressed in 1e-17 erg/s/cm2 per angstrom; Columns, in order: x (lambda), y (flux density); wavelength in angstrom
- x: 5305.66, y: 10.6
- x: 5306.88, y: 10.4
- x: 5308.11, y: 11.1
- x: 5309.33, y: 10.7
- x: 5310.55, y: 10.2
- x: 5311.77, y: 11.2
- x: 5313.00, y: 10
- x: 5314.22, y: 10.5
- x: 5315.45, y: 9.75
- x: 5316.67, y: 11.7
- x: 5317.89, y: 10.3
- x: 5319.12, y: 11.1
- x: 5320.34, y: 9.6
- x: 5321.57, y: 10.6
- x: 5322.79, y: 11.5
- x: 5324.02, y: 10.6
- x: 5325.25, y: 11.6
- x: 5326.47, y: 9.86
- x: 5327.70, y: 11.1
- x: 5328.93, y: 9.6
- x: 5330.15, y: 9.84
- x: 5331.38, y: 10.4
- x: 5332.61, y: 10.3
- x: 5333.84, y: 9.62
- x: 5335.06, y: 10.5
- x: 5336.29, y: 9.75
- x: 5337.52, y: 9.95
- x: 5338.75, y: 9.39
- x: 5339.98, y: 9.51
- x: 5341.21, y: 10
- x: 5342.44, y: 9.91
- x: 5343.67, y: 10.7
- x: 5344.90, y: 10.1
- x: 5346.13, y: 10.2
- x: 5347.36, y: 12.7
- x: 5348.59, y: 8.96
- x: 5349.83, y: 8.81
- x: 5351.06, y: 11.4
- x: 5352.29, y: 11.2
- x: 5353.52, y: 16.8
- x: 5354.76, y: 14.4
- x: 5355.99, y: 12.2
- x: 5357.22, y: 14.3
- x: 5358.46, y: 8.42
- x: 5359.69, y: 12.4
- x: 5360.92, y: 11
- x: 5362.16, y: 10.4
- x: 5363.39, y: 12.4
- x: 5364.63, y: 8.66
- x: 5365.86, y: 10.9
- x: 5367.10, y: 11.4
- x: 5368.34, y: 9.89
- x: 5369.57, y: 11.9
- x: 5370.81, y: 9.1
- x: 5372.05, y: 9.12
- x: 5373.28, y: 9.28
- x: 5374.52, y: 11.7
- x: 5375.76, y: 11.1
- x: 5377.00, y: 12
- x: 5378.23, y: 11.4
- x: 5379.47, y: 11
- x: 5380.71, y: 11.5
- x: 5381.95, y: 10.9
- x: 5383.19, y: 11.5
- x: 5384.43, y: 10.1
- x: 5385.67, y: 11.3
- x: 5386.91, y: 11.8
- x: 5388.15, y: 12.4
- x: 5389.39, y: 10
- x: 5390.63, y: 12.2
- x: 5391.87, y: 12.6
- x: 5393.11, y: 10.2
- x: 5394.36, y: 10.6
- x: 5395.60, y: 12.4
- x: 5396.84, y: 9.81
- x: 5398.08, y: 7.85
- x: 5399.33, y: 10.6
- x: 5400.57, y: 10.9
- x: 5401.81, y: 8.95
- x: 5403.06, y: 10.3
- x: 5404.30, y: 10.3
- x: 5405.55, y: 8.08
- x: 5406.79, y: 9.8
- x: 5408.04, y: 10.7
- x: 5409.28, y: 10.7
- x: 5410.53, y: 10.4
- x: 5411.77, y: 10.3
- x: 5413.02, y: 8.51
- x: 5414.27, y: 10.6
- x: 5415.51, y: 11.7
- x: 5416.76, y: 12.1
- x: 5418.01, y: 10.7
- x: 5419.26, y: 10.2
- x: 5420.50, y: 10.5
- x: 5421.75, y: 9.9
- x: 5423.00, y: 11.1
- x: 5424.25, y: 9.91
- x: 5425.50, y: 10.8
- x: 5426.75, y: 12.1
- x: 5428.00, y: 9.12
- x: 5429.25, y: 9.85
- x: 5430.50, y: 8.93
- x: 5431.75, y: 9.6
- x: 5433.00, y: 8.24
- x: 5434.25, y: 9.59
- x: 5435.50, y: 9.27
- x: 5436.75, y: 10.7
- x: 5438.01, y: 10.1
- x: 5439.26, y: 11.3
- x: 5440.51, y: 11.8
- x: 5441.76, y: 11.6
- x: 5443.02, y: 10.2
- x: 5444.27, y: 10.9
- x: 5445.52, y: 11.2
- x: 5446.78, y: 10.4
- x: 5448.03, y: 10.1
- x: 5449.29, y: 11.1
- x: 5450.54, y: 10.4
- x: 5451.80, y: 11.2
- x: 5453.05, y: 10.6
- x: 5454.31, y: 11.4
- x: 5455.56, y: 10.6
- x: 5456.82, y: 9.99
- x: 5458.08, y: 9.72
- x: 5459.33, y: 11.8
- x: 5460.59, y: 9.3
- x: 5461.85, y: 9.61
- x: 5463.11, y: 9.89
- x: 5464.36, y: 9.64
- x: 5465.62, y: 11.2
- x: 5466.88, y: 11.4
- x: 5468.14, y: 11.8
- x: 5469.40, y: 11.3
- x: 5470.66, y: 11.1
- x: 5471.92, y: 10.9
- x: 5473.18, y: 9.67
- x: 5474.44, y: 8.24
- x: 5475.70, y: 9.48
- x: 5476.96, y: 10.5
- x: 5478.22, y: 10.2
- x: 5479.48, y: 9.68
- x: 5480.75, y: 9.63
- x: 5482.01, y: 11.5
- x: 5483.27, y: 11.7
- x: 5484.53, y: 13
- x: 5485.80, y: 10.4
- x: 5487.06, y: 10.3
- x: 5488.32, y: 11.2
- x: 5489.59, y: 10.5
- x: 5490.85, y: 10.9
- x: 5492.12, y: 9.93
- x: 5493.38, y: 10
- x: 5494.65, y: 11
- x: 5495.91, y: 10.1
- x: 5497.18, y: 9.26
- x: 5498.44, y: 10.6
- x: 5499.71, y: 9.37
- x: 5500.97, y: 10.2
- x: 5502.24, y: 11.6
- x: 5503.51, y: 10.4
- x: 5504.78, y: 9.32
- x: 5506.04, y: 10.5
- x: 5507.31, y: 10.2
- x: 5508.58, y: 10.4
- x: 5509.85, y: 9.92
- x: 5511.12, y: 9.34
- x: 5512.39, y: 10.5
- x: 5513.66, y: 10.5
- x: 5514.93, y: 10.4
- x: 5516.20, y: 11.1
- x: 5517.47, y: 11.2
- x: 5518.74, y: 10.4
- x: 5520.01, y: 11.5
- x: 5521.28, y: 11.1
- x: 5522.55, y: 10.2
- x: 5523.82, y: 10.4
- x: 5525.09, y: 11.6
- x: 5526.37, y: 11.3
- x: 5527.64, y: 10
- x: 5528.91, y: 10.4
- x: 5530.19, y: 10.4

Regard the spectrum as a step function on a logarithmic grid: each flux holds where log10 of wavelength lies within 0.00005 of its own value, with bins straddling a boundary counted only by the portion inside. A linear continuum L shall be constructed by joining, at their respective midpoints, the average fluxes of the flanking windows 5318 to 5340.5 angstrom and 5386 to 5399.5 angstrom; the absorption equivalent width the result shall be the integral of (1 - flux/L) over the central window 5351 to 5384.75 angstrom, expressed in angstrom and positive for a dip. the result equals -2.0 angstrom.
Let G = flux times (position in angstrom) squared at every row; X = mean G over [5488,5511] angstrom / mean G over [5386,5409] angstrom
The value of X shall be 1.01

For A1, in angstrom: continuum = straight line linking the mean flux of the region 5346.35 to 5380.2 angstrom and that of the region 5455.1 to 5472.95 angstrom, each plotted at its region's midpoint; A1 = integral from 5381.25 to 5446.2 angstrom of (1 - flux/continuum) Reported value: 2.4 angstrom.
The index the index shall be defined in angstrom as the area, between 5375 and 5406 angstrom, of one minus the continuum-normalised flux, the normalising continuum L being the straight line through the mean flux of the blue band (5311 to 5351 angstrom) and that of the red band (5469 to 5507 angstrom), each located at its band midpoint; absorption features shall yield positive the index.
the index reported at -1.4 angstrom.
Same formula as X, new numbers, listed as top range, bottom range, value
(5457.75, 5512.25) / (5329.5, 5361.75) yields 1.01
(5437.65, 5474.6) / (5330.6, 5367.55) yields 1.02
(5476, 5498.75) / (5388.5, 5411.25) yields 1.05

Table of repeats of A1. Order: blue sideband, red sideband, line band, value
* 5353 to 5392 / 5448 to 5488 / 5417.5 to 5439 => 1.64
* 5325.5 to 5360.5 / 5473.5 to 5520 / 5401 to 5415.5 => 0.90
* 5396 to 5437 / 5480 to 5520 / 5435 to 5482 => -0.97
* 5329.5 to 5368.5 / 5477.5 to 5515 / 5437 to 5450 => -0.36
